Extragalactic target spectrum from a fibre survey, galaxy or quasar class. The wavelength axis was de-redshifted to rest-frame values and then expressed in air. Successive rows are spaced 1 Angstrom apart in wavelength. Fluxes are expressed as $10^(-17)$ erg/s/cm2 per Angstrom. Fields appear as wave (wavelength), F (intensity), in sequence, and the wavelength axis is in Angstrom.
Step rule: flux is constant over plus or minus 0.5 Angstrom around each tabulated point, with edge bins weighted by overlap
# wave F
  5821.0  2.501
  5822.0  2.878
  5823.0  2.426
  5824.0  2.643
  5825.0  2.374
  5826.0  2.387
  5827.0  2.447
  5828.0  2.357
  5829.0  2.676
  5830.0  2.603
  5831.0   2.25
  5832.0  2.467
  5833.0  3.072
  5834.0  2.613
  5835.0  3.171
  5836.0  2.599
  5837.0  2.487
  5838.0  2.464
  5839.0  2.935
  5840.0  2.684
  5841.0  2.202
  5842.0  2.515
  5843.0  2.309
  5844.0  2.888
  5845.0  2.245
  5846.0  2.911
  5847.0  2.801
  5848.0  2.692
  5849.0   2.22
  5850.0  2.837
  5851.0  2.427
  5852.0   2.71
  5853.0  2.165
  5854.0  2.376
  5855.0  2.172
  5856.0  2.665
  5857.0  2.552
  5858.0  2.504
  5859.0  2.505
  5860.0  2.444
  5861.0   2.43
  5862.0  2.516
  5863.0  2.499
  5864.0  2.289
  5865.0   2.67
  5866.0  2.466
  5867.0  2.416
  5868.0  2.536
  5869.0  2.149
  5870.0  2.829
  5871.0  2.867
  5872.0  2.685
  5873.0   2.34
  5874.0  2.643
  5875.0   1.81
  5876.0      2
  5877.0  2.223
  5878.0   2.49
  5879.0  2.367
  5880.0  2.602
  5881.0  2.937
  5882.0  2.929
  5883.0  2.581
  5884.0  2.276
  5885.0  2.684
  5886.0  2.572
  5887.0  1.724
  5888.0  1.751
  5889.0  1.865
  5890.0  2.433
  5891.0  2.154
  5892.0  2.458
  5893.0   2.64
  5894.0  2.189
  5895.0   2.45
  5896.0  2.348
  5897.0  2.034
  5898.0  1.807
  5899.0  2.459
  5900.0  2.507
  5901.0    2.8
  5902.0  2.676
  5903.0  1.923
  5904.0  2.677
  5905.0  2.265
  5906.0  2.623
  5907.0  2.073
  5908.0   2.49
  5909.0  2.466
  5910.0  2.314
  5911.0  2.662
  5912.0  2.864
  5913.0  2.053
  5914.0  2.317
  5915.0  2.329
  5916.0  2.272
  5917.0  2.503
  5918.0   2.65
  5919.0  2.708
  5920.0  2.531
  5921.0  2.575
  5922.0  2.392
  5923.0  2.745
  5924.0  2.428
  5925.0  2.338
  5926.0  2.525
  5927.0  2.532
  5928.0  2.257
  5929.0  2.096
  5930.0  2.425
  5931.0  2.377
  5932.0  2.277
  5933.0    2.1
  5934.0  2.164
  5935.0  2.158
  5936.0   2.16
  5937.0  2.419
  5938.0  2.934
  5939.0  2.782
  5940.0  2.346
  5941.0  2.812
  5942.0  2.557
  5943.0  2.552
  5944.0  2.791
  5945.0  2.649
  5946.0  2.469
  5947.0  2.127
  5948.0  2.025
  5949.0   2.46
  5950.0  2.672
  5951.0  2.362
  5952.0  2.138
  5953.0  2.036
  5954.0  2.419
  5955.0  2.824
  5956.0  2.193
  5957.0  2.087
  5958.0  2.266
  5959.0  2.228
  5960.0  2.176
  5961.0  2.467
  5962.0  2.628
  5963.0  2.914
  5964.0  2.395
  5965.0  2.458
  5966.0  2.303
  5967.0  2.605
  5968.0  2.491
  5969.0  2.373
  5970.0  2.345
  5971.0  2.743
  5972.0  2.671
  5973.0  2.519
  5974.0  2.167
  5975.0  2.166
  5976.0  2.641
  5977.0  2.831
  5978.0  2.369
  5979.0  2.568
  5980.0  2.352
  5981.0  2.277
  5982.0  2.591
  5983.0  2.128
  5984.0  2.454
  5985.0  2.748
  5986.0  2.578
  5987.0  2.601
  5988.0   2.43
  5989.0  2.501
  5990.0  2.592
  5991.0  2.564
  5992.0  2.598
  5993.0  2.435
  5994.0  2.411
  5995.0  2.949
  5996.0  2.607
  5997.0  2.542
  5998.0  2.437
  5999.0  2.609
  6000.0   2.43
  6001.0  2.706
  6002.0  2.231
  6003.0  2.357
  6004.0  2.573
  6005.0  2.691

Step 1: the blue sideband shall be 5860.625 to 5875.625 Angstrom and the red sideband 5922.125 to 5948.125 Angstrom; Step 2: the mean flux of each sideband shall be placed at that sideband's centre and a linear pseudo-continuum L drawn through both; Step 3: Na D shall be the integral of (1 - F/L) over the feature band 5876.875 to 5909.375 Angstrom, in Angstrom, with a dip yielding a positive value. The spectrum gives 1.0 Angstrom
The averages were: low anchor 2.47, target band 2.38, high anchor 2.43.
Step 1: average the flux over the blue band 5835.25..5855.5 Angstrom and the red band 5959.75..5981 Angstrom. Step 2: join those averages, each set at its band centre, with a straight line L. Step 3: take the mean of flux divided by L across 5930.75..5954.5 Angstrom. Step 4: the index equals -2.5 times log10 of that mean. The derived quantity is 0.04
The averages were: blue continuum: 2.54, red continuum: 2.48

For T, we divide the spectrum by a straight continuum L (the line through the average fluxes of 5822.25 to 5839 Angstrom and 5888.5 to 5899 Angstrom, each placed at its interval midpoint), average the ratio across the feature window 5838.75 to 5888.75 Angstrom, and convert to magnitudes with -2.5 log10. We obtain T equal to -0.03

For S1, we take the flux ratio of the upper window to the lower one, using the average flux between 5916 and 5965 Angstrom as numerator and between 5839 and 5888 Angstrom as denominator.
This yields 1.0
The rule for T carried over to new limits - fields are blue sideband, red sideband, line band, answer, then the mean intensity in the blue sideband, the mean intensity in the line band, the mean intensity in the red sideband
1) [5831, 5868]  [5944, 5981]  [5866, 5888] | 0.033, 2.55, 2.44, 2.42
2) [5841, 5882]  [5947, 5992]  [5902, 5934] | 0.023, 2.49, 2.41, 2.44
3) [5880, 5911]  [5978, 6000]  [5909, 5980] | 0.005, 2.38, 2.44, 2.52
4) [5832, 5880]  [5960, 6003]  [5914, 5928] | 0.011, 2.52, 2.49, 2.5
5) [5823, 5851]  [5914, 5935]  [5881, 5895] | 0.056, 2.58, 2.35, 2.4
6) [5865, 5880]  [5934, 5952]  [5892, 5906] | 0.029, 2.43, 2.38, 2.47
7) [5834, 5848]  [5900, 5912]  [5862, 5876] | 0.044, 2.63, 2.46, 2.47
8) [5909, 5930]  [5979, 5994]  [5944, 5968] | 0.034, 2.45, 2.4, 2.49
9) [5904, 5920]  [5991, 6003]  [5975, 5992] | 0.006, 2.45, 2.51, 2.53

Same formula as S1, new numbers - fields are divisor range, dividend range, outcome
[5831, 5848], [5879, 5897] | 0.90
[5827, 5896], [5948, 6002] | 0.99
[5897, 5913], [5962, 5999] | 1.04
